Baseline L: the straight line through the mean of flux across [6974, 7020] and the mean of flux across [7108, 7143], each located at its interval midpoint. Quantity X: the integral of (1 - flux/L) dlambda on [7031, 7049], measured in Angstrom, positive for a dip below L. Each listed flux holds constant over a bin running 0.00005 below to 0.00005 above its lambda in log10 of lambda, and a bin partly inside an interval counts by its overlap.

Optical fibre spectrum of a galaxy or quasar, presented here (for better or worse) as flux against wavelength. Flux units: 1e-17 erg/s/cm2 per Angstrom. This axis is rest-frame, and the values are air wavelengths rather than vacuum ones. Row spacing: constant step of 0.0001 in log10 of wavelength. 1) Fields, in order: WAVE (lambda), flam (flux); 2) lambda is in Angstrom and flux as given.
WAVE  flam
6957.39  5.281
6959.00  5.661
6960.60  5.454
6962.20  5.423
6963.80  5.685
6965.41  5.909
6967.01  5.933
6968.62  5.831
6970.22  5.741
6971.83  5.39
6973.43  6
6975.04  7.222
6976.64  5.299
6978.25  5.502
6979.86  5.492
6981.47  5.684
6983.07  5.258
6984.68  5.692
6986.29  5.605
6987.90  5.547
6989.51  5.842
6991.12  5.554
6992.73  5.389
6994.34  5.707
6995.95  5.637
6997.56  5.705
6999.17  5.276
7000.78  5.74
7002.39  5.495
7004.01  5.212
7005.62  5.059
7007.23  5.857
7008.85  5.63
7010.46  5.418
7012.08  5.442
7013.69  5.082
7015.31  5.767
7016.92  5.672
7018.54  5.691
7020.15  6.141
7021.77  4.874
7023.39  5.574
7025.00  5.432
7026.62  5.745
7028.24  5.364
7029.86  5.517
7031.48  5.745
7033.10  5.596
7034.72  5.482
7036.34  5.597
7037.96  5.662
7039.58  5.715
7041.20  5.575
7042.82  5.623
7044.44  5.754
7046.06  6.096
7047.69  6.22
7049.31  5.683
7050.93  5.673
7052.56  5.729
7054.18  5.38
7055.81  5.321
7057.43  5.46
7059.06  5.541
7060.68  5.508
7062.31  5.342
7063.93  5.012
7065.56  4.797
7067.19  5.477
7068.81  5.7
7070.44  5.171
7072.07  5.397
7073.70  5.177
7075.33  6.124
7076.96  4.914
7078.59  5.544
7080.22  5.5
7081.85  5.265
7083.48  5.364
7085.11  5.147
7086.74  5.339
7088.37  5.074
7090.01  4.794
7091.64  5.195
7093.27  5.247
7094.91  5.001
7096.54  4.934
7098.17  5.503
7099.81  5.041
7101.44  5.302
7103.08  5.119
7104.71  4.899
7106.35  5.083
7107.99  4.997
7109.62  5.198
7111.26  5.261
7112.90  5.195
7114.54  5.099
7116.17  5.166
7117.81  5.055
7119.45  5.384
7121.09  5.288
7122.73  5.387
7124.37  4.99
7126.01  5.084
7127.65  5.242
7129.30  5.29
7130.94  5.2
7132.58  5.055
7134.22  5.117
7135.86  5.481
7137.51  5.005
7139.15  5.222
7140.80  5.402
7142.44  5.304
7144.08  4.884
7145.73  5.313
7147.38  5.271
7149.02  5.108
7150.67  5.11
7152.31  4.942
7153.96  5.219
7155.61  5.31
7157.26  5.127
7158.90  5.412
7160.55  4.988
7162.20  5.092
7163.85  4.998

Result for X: -0.87 Angstrom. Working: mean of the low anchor 5.6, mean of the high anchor 5.21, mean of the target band 5.73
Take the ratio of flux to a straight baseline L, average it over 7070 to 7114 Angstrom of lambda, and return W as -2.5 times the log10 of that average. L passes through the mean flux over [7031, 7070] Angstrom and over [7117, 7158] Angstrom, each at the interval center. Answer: 0.04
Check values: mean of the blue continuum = 5.57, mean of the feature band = 5.21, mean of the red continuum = 5.19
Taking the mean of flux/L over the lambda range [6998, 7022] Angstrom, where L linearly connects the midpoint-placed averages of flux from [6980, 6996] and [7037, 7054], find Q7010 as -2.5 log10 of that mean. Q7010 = 0.03 mag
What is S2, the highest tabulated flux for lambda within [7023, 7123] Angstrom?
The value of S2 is 6.22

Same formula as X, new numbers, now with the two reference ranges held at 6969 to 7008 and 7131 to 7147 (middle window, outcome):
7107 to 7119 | 0.3 Angstrom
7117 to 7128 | 0.1 Angstrom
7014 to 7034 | -0.2 Angstrom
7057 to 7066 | 0.2 Angstrom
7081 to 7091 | 0.3 Angstrom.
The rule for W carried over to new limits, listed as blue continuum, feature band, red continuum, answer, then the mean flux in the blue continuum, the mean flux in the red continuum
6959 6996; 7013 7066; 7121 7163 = -0.01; 5.69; 5.18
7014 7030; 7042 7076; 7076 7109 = -0.03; 5.56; 5.17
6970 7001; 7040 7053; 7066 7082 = -0.06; 5.66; 5.42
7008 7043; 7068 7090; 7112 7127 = 0.00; 5.56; 5.19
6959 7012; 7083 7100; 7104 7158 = 0.03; 5.63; 5.17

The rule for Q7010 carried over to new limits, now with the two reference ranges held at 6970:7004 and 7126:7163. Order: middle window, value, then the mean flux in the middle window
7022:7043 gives -0.01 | 5.57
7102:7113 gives 0.04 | 5.1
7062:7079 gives 0.01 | 5.33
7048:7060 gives -0.02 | 5.57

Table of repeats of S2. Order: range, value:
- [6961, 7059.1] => 7.222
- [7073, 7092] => 6.124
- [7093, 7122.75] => 5.503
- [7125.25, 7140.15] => 5.481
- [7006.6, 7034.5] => 6.141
